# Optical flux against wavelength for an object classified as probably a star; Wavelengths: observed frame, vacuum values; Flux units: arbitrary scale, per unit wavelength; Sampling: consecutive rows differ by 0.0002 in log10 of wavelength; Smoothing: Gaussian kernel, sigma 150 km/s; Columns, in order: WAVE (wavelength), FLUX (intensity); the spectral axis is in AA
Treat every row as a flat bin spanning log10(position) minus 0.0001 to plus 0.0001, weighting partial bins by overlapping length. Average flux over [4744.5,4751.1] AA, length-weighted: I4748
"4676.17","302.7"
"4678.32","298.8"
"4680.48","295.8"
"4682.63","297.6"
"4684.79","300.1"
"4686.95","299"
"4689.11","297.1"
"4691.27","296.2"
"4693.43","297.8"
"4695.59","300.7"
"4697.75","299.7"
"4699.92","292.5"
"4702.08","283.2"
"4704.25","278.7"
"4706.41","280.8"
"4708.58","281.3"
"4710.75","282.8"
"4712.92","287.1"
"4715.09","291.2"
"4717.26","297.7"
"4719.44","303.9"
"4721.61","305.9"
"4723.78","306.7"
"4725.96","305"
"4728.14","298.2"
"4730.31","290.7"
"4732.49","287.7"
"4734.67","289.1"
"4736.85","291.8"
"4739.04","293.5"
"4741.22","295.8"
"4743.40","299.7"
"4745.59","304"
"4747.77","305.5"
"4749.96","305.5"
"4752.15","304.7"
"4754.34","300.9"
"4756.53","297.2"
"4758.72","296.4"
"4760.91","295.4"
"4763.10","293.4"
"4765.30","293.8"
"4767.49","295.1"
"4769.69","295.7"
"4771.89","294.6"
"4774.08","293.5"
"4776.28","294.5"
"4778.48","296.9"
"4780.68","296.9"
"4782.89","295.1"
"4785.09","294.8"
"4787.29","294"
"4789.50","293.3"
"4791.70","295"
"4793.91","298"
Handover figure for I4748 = 305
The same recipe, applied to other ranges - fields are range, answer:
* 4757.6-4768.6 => 295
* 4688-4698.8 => 298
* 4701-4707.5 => 281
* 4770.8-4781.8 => 295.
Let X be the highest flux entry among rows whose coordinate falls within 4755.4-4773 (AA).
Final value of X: 297.2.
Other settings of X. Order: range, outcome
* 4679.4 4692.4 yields 300.1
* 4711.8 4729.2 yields 306.7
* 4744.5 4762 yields 305.5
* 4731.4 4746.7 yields 304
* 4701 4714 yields 287.1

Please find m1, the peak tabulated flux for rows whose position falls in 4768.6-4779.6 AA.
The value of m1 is 296.9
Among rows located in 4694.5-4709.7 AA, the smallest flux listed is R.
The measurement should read 278.7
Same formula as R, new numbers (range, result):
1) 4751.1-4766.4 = 293.4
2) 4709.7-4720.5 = 282.8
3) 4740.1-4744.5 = 295.8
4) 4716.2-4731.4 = 290.7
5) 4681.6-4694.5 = 296.2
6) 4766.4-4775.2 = 293.5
